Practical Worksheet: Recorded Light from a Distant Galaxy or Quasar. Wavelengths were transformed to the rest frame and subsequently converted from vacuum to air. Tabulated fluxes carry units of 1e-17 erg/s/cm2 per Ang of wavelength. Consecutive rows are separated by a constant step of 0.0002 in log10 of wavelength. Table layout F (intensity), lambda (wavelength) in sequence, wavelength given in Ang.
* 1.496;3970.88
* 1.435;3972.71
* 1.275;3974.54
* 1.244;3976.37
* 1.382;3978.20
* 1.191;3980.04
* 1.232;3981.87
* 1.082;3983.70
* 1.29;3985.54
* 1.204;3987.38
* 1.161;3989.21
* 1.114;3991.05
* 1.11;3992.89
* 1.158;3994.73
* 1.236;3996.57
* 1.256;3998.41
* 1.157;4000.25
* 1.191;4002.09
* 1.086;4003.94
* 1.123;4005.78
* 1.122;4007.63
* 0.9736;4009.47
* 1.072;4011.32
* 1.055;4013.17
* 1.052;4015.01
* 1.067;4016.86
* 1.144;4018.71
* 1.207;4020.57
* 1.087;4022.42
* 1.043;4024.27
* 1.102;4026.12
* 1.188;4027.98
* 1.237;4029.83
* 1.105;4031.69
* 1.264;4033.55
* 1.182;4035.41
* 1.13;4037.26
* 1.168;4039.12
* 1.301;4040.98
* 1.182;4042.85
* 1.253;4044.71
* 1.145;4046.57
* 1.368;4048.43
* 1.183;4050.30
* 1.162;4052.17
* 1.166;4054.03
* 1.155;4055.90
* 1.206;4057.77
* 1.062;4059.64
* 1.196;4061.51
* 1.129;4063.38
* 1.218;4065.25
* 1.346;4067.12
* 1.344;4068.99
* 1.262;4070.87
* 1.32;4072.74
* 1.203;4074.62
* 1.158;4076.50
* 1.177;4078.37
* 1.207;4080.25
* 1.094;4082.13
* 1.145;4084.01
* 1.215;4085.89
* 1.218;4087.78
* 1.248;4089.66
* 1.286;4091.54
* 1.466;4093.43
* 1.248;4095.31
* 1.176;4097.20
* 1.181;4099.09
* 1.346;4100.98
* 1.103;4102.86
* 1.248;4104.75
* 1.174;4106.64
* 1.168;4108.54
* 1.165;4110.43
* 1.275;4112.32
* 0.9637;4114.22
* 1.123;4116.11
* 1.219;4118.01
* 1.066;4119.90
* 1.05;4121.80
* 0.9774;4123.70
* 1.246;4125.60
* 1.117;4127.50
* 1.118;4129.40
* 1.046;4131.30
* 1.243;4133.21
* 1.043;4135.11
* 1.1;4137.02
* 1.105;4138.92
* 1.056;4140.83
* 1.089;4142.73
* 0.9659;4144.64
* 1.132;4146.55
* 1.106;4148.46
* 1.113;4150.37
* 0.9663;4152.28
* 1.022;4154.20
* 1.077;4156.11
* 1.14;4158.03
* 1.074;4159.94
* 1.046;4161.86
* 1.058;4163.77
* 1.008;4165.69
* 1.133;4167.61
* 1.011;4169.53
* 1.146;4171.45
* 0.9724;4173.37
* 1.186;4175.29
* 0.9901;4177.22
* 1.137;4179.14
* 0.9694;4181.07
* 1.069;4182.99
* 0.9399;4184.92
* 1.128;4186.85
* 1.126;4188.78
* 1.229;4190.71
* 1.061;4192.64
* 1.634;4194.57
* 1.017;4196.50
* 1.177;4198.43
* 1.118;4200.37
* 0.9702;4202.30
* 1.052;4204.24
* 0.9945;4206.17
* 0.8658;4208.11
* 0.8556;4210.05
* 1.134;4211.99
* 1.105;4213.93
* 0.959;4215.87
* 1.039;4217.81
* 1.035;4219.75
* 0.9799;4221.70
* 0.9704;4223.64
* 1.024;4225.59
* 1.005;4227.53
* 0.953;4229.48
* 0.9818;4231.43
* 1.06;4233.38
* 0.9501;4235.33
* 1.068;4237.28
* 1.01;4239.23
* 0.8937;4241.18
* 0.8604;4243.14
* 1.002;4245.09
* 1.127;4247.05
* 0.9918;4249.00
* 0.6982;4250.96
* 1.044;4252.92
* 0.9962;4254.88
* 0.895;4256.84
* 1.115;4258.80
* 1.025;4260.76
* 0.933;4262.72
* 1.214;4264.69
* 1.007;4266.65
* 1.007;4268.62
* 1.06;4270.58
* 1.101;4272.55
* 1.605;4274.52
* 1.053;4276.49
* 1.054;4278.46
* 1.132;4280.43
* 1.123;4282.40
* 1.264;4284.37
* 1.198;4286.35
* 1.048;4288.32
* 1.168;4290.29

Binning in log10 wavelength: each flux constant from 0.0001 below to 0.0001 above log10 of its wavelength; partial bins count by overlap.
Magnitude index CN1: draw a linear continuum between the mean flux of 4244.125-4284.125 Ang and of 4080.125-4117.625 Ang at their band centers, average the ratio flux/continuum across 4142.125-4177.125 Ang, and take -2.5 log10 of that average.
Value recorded 0.08 mag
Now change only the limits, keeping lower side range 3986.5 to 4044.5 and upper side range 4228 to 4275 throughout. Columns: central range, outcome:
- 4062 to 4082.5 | -0.10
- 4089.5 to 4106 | -0.14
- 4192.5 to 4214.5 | -0.04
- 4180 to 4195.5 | -0.09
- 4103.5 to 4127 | -0.05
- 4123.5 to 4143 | -0.03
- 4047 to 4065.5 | -0.05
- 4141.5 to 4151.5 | 0.00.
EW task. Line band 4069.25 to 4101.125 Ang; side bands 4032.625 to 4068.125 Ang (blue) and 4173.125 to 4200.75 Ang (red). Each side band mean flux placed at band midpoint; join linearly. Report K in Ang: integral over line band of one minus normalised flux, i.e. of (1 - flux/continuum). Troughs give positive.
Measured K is -1.4 Ang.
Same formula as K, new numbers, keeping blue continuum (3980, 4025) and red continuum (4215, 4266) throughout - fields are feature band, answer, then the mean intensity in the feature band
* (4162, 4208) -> -2.7 Ang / 1.09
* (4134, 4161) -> -0.6 Ang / 1.07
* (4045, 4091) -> -4.6 Ang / 1.21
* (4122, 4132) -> -0.3 Ang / 1.1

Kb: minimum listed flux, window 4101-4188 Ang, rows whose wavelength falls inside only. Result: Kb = 0.9399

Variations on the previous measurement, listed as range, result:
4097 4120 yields 0.9637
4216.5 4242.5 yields 0.8937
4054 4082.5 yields 1.062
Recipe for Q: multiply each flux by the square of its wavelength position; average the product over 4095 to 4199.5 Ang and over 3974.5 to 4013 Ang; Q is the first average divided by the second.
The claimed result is 1.03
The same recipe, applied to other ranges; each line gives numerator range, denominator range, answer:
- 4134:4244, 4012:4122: 0.94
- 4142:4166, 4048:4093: 0.91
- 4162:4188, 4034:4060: 0.94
